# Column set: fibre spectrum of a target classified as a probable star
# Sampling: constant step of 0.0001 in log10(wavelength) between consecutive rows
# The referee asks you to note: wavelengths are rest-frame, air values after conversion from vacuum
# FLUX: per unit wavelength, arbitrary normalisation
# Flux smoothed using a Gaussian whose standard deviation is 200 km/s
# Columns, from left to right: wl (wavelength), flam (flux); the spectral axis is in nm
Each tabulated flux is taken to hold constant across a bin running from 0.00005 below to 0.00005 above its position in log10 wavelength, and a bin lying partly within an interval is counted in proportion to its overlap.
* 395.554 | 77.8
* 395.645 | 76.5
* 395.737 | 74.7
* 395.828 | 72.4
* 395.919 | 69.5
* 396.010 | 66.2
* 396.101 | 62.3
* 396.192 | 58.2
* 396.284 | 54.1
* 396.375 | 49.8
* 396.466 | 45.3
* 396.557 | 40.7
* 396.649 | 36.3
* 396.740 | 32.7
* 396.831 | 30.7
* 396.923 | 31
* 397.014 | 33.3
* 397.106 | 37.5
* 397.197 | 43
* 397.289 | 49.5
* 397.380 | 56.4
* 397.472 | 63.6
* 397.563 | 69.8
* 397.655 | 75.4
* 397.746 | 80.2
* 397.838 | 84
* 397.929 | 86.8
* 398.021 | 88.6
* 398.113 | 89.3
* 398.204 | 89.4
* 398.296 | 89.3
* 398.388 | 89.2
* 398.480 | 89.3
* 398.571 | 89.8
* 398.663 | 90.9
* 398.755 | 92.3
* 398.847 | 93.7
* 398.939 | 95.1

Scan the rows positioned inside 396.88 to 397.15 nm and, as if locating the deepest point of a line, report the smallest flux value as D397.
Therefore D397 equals 31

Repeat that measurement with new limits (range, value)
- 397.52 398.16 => 69.8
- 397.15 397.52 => 43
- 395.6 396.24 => 58.2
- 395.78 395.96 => 69.5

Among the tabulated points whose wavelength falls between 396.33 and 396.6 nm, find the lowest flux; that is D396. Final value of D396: 40.7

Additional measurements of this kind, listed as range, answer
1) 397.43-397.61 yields 63.6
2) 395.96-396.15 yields 62.3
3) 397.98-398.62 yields 88.6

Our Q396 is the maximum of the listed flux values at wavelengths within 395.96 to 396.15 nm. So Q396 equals 66.2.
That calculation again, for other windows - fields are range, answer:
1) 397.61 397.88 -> 84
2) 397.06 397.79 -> 80.2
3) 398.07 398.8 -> 92.3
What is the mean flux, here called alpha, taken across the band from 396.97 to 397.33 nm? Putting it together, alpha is 40.7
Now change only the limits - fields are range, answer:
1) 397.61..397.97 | 81.7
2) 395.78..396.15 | 67.7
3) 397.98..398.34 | 89.2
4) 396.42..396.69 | 40.8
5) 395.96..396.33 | 60.3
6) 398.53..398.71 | 90.2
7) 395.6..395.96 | 73.2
